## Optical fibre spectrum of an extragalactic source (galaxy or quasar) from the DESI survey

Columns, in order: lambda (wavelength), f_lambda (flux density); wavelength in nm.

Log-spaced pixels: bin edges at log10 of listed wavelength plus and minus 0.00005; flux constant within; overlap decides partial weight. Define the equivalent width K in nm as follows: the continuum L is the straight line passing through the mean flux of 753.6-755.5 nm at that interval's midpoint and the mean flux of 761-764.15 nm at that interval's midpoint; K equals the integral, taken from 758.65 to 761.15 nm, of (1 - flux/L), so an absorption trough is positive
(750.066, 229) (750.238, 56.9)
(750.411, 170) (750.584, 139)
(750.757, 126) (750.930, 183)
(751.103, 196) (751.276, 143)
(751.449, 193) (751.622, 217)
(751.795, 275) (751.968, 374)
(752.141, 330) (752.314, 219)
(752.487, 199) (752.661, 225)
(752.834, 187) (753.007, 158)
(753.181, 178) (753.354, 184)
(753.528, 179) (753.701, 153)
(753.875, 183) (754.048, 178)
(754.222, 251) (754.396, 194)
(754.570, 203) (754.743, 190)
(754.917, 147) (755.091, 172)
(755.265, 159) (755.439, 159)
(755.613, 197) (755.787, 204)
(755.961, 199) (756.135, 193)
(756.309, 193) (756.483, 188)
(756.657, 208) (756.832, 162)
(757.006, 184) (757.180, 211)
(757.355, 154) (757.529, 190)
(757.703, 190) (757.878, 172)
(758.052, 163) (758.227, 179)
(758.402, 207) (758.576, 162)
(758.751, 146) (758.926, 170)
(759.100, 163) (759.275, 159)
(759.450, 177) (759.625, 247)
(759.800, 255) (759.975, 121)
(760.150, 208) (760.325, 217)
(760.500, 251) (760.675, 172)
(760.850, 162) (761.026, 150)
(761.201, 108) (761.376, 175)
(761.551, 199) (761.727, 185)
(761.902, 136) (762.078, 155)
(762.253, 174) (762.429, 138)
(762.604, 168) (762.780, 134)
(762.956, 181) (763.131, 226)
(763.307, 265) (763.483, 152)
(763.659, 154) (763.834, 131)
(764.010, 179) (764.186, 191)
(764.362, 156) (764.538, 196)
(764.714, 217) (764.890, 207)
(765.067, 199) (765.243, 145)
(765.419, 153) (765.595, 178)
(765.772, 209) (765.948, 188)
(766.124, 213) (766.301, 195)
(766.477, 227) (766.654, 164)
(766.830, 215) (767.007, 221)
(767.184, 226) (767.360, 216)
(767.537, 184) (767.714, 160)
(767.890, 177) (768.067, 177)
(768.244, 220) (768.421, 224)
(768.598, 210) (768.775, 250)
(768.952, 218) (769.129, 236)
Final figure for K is -0.17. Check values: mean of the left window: 181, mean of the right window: 168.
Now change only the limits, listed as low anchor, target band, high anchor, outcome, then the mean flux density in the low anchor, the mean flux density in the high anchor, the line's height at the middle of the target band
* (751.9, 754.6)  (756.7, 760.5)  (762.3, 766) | 0.208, 211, 179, 196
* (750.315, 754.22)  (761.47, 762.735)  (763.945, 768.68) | 0.209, 200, 194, 196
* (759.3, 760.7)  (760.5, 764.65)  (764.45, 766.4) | 0.574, 205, 191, 199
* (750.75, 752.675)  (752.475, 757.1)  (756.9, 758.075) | 0.372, 227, 181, 203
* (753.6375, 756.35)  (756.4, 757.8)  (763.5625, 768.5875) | 0.008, 186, 190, 187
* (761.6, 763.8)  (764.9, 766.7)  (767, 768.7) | 0.009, 172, 201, 189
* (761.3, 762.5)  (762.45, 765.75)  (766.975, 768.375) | -0.023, 166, 198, 178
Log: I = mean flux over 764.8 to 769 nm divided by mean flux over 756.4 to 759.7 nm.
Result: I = 1.10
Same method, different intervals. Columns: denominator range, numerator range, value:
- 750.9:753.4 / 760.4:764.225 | 0.79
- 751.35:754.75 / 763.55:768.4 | 0.88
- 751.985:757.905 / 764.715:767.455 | 1.02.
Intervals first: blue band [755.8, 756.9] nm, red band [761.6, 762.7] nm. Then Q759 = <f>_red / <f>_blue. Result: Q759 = 0.8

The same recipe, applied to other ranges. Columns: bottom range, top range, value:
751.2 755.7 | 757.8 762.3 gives 0.88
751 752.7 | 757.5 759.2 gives 0.73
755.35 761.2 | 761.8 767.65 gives 1.00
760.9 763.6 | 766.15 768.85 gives 1.21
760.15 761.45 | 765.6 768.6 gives 1.12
